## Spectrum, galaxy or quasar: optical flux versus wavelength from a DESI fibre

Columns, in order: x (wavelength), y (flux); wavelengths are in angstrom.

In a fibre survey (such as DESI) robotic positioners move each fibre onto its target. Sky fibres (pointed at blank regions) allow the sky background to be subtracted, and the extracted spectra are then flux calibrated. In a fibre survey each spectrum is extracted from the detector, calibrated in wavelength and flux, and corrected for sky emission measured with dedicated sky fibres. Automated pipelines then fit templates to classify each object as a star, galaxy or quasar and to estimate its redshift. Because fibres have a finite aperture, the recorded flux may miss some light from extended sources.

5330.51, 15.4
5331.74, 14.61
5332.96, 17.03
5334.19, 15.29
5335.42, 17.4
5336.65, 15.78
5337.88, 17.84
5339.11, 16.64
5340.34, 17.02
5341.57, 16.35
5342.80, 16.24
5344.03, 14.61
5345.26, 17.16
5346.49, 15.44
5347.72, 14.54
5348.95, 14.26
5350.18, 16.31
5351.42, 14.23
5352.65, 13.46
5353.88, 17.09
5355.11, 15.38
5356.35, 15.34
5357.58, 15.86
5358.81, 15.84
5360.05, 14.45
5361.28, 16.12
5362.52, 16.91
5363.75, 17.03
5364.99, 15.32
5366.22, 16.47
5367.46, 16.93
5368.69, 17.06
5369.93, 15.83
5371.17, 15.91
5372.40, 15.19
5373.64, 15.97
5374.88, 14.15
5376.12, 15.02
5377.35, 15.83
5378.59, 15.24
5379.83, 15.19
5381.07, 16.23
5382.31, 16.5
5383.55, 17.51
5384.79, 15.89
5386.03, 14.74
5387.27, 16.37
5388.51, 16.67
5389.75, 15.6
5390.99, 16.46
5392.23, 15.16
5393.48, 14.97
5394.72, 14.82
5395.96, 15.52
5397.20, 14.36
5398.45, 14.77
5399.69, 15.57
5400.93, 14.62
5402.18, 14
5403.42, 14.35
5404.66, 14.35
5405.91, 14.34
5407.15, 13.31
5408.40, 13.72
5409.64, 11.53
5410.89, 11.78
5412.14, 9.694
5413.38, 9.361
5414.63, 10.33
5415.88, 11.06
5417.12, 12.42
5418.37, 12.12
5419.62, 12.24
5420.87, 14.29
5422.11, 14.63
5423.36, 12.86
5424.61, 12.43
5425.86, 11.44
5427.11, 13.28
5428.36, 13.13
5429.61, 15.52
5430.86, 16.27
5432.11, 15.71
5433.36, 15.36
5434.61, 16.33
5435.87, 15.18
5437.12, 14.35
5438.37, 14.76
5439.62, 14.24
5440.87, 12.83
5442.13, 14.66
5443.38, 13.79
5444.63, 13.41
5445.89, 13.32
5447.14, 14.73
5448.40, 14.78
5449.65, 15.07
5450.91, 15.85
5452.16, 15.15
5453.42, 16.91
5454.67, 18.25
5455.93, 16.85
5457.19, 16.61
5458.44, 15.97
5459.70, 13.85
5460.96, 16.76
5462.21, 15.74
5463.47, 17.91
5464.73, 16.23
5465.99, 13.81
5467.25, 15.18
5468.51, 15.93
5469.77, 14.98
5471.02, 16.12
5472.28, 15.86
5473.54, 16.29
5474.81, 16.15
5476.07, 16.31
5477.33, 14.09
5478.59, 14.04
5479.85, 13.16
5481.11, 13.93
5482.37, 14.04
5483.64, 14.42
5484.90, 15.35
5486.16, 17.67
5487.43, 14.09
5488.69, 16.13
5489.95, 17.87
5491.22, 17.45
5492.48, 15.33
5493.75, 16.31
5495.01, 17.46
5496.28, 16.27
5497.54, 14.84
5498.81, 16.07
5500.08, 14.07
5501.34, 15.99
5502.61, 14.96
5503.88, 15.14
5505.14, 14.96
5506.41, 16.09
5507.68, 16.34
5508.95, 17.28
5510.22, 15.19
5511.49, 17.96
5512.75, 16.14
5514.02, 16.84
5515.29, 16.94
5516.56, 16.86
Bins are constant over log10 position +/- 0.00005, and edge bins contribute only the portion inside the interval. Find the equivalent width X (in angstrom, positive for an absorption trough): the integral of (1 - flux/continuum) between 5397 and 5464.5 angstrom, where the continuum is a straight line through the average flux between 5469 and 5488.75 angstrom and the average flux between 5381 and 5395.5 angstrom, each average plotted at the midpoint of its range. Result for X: 5.8 angstrom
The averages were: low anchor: 15.9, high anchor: 15.1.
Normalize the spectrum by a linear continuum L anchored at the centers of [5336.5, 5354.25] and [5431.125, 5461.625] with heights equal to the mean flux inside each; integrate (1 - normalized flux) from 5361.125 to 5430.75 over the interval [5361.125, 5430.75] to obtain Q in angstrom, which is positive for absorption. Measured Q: 4.52 angstrom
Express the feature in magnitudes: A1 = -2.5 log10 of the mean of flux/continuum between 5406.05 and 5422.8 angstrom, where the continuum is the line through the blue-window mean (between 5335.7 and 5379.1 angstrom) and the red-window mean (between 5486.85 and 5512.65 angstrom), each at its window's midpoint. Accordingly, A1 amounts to 0.29 mag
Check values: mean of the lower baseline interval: 15.8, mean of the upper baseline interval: 16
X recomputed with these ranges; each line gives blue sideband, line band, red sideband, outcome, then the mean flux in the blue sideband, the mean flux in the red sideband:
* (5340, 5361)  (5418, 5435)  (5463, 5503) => 1.7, 15.5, 15.6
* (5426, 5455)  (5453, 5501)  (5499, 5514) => -1.1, 14.8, 15.9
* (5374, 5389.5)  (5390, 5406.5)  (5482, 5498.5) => 1.0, 15.8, 16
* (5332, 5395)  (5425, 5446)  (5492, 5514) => 2.1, 15.9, 15.9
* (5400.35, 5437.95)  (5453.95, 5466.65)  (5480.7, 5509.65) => -1.4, 13.3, 15.8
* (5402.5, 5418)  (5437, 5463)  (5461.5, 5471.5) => -0.8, 12.2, 15.8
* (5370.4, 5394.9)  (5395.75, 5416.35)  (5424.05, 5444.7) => 2.8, 15.7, 14.3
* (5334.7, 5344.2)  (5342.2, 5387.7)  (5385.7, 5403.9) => 0.6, 16.6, 15.2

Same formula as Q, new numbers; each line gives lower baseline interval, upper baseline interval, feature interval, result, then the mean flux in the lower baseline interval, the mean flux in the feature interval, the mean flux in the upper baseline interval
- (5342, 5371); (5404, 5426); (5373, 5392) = -2.12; 15.7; 15.8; 12.4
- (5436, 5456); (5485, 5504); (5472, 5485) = 0.65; 14.9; 14.8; 16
